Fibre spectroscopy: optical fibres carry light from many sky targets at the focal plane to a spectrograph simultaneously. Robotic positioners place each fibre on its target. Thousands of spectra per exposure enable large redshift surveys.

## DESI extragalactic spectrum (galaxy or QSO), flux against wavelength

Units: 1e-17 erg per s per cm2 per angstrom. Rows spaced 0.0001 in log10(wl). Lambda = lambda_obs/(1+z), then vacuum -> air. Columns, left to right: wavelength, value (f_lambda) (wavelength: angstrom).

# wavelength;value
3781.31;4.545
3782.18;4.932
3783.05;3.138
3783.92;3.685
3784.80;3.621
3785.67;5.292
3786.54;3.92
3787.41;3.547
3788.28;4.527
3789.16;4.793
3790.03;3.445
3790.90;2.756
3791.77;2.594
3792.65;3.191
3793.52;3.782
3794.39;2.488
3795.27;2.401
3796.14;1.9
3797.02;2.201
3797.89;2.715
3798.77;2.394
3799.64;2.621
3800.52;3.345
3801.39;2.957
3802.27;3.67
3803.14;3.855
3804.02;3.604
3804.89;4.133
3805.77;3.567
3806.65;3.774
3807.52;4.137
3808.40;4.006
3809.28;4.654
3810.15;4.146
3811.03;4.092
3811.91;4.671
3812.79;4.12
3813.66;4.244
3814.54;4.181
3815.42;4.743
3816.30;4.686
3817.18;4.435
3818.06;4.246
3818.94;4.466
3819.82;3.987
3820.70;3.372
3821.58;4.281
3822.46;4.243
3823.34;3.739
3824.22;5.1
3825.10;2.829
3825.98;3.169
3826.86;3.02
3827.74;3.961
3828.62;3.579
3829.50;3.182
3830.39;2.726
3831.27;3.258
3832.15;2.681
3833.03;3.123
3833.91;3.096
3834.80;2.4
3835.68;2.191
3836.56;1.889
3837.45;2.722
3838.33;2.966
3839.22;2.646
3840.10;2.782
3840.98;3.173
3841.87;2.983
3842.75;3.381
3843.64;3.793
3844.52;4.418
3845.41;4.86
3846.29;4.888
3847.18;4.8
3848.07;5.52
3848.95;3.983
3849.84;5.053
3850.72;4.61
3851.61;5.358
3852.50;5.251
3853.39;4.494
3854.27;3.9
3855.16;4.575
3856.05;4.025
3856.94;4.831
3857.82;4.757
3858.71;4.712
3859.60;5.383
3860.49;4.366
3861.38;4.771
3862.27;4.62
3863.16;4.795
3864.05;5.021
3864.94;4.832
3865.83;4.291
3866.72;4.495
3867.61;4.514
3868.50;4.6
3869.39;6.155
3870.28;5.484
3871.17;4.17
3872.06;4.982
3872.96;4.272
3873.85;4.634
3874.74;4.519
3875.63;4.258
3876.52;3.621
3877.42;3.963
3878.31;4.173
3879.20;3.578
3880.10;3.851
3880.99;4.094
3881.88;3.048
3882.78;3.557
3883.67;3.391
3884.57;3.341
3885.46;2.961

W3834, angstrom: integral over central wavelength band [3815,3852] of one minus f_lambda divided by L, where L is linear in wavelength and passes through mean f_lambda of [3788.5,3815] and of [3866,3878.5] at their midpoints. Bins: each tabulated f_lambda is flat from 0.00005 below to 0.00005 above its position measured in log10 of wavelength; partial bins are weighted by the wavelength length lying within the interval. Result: 2.3 angstrom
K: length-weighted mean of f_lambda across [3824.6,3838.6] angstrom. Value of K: 2.93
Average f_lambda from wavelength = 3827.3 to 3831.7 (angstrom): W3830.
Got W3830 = 3.34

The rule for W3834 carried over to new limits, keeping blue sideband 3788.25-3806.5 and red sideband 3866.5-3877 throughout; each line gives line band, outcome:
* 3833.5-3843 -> 3.0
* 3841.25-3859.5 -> -1.3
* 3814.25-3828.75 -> -1.5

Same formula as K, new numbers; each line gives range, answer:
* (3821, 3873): 4.06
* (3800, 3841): 3.62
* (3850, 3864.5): 4.72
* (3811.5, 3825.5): 4.21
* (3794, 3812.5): 3.4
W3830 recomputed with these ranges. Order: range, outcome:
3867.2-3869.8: 5.09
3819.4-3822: 3.88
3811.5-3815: 4.31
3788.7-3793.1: 3.36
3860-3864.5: 4.72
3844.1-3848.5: 4.89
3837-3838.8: 2.83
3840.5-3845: 3.55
